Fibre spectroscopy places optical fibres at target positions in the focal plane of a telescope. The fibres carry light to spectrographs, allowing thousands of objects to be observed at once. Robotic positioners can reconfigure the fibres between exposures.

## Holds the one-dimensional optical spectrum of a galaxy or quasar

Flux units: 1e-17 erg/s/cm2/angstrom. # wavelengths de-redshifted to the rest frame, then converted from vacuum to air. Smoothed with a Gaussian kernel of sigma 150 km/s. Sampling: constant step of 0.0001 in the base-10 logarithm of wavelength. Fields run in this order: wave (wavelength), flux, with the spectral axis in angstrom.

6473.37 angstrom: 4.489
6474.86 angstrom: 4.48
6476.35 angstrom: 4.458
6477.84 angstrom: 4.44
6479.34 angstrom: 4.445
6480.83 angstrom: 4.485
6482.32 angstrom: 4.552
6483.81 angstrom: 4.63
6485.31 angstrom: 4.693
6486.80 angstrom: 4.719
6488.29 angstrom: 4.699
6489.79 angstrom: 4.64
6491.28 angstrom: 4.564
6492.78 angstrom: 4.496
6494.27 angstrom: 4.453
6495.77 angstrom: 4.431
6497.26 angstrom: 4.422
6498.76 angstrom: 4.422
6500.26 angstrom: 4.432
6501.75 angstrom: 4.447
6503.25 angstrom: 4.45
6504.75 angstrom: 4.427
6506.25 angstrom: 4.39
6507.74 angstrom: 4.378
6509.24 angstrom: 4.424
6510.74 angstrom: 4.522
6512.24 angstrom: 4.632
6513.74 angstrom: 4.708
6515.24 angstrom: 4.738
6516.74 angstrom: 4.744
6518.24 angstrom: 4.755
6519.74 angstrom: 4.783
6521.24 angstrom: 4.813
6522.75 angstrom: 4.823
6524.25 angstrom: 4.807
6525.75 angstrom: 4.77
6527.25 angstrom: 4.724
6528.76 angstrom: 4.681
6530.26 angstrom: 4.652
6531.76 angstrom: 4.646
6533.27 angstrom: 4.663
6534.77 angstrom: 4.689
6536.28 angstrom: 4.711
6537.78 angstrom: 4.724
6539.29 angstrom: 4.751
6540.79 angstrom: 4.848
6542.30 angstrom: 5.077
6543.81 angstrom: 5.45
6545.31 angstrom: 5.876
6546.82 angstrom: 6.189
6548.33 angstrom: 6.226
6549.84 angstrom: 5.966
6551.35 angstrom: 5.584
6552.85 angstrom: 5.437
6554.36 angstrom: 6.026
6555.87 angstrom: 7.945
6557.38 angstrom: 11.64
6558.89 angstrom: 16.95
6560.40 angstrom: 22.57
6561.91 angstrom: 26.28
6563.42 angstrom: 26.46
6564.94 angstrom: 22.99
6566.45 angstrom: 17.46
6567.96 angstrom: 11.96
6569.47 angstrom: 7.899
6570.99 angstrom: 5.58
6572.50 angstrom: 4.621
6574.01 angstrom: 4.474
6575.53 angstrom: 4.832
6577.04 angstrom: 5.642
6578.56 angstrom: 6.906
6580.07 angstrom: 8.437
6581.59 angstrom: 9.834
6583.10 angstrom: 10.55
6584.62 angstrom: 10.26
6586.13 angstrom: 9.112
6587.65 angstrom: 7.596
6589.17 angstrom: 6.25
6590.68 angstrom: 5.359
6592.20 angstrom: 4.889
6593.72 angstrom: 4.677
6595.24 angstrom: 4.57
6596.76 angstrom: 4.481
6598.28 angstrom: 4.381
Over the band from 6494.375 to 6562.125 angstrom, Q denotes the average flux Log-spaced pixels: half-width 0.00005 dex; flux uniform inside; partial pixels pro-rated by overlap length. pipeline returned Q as 6.07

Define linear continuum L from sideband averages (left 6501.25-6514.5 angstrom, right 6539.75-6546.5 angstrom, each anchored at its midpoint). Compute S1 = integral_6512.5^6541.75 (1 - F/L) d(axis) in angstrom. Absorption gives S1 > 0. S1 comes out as 1.2 angstrom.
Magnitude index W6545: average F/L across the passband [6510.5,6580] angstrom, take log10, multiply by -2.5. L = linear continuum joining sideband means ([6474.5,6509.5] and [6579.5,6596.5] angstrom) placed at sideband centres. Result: -0.24 mag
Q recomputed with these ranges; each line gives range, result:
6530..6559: 6.1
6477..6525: 4.57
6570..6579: 5.35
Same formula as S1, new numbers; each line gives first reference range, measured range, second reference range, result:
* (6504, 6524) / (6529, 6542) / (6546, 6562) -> 5.0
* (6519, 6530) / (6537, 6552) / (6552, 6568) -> 7.6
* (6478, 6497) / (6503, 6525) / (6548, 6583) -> 6.8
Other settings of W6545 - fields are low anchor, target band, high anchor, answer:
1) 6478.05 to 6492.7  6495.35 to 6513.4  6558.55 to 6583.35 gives 0.379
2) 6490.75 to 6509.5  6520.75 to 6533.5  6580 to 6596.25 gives 0.128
